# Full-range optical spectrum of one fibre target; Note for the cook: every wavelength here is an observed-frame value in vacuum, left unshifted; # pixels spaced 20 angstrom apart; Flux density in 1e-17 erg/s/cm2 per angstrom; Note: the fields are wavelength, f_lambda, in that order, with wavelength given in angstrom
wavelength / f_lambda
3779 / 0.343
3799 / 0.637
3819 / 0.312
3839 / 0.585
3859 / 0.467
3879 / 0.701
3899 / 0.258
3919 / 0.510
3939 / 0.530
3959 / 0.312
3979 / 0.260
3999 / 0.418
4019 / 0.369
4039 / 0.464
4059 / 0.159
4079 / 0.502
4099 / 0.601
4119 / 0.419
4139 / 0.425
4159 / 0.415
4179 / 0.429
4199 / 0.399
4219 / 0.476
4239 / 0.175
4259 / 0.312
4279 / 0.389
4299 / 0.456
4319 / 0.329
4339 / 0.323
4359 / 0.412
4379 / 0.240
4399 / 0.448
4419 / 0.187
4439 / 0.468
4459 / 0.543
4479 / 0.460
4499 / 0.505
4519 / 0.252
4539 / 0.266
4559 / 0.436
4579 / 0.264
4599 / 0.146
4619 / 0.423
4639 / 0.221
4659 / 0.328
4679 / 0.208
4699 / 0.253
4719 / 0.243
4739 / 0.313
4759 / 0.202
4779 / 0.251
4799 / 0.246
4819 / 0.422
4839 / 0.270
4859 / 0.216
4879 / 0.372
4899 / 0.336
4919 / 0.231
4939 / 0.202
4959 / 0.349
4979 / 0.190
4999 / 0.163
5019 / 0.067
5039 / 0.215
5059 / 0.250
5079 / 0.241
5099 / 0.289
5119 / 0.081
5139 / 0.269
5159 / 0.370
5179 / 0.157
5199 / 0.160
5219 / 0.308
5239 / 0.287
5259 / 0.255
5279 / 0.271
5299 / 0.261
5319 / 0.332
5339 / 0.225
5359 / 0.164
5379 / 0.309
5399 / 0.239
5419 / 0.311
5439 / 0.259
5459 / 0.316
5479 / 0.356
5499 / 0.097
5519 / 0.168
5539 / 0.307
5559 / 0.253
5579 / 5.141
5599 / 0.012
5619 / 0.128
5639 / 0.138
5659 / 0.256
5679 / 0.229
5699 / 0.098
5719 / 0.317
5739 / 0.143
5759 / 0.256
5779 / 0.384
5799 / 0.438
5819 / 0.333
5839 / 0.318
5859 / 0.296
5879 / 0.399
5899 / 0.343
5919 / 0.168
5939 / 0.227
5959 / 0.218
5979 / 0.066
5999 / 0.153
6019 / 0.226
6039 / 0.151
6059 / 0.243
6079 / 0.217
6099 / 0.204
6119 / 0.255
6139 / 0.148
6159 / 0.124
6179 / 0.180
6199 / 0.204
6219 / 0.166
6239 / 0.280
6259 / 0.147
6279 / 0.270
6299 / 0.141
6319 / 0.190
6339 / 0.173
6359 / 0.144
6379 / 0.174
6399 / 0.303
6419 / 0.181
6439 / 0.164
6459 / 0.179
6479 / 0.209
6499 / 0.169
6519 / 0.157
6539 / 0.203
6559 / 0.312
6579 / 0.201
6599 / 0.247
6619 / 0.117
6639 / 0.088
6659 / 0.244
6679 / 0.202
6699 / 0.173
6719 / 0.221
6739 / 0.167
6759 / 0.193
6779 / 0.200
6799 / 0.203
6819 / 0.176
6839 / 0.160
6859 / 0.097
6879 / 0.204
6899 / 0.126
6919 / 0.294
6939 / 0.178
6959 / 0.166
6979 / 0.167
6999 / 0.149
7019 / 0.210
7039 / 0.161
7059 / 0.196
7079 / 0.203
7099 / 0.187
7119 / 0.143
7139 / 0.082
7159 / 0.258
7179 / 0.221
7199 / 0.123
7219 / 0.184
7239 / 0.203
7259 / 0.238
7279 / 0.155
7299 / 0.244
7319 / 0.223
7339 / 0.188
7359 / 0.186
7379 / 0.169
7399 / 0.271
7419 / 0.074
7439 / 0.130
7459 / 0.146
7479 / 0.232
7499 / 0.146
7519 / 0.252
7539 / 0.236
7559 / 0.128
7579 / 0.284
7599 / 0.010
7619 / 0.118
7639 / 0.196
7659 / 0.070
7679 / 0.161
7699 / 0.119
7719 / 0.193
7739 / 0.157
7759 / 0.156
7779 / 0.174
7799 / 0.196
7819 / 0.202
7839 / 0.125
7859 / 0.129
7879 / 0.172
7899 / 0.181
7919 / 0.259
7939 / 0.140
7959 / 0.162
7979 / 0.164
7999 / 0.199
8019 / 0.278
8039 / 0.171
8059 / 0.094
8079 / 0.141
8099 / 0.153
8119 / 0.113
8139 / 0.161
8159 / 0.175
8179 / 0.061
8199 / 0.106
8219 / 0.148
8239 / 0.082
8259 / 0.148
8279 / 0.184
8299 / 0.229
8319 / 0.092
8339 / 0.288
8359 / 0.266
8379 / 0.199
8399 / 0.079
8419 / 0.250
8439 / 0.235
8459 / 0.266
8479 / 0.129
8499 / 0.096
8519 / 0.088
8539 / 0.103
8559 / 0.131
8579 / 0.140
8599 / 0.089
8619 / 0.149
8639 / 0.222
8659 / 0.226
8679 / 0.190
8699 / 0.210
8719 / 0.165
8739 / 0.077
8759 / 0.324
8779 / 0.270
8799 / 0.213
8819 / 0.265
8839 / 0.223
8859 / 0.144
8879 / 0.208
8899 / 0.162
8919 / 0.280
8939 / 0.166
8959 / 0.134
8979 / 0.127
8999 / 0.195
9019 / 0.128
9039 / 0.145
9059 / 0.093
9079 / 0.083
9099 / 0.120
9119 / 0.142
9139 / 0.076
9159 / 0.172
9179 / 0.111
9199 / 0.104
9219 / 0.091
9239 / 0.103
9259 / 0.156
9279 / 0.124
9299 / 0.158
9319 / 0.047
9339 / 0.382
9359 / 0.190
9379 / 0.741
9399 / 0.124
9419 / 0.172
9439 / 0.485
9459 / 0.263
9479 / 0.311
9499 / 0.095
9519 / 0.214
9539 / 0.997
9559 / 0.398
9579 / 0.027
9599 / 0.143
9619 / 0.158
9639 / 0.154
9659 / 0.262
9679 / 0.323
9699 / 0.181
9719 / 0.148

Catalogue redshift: 1.56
